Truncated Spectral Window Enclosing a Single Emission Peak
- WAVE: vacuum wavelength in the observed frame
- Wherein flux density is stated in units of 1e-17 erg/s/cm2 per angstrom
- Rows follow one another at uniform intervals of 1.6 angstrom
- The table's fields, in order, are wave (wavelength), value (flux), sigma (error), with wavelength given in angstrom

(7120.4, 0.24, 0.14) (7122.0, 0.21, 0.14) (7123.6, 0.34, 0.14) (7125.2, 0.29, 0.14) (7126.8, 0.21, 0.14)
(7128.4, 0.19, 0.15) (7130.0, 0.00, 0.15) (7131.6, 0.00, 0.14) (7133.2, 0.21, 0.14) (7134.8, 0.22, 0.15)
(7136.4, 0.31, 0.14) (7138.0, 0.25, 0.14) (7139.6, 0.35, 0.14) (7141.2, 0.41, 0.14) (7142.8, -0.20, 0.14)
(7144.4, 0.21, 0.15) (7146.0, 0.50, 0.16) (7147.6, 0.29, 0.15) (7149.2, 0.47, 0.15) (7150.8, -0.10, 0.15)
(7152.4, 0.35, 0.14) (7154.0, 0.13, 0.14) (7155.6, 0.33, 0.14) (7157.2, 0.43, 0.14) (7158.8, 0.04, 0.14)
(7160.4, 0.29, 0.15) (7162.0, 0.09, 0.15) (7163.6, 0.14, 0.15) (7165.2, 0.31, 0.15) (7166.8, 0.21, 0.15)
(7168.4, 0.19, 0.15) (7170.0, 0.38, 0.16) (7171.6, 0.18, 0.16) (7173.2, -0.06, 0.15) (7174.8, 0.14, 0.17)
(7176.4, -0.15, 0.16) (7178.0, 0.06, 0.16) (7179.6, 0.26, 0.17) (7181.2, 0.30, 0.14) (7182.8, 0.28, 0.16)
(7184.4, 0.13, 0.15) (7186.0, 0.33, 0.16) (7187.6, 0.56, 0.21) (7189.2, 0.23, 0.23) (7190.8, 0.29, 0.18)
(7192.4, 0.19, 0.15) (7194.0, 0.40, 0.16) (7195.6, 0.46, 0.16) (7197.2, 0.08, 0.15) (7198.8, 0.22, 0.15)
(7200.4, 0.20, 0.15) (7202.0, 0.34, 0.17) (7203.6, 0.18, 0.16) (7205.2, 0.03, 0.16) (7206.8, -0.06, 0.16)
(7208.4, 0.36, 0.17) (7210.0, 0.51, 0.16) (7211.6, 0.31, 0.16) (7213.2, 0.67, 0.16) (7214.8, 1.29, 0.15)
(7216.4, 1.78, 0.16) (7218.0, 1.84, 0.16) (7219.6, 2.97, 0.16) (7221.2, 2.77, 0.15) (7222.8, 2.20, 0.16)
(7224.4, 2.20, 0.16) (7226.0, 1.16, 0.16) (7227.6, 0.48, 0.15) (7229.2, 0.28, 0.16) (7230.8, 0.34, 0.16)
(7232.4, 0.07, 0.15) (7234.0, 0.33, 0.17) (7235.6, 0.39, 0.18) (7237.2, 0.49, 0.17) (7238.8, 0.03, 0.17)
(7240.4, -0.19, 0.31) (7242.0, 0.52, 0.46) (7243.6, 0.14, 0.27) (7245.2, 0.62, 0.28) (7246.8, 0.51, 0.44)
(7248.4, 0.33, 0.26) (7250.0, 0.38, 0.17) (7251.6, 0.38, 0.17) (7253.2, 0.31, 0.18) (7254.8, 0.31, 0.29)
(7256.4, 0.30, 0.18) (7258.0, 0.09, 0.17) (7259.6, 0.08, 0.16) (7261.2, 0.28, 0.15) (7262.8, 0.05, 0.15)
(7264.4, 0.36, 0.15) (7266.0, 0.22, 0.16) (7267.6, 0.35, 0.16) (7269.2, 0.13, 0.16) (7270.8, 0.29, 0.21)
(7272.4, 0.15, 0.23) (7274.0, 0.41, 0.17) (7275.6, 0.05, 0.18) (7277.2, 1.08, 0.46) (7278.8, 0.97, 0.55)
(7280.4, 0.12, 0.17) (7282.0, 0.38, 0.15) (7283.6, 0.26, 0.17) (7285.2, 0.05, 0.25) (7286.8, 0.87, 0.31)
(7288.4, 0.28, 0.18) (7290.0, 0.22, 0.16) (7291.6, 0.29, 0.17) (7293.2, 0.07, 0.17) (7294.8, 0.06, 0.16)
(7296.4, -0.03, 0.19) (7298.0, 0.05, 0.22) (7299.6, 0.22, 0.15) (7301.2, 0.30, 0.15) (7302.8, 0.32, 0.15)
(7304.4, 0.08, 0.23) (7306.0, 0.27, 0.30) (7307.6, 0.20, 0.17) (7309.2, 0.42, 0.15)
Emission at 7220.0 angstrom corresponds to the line [O II]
